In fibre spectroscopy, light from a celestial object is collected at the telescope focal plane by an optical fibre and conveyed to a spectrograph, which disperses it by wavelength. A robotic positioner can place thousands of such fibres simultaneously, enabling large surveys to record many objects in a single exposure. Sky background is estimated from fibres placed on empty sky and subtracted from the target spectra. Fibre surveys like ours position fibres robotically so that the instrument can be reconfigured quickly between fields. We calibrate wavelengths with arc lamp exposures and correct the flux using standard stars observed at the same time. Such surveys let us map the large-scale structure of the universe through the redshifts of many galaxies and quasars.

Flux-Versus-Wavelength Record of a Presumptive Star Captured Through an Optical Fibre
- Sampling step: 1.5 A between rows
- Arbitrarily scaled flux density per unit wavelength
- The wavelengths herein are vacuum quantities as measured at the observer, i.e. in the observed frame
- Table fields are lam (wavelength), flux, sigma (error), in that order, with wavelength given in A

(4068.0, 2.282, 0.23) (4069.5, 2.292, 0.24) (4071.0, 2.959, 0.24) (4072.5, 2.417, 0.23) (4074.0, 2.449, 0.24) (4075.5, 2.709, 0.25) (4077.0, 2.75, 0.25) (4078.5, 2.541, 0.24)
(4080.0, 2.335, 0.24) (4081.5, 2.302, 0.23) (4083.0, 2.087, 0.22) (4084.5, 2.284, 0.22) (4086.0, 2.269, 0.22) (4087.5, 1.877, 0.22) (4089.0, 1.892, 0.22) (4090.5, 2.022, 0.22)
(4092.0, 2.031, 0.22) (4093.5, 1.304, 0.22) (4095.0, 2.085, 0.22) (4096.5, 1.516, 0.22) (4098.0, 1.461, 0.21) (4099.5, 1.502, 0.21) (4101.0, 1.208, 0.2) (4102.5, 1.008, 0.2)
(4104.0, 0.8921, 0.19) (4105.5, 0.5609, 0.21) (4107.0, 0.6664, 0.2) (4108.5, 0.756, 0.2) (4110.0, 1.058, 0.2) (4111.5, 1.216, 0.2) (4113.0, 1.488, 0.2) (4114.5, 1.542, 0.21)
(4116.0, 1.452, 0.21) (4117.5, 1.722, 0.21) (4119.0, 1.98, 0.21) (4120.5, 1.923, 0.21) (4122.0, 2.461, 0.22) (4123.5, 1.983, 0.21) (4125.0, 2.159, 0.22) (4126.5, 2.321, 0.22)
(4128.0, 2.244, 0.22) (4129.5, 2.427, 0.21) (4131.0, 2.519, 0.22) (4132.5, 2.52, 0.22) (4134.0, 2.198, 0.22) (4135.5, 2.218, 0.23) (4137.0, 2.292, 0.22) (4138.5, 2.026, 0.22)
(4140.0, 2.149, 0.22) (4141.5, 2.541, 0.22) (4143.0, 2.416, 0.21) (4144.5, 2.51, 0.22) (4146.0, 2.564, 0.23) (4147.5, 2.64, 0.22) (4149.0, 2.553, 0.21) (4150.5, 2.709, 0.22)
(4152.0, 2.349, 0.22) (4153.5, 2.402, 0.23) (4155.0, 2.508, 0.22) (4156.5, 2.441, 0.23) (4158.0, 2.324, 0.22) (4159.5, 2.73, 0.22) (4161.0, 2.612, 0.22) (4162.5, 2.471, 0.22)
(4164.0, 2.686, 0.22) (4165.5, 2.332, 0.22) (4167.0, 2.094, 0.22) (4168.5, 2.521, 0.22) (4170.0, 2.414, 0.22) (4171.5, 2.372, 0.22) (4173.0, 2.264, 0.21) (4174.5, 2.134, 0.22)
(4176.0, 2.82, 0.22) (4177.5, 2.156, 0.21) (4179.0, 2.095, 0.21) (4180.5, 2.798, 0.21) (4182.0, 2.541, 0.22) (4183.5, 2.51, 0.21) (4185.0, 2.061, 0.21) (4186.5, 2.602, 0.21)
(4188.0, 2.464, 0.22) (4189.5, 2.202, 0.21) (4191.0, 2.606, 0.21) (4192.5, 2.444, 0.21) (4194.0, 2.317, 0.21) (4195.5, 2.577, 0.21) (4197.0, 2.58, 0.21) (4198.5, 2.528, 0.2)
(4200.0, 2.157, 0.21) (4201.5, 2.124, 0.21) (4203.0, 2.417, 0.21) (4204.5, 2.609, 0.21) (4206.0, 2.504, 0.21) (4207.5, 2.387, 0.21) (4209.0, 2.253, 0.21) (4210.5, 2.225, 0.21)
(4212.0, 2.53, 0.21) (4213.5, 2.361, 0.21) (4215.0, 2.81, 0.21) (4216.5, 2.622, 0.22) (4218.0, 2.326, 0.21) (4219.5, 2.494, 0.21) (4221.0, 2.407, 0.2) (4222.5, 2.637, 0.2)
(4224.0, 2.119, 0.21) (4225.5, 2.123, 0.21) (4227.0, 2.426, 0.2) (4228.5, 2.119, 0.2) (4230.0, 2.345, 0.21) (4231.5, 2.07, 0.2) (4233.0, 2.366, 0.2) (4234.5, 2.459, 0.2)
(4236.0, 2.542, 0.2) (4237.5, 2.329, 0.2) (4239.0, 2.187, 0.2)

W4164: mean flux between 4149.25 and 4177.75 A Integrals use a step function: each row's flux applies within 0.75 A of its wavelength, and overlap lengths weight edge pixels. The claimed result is 2.45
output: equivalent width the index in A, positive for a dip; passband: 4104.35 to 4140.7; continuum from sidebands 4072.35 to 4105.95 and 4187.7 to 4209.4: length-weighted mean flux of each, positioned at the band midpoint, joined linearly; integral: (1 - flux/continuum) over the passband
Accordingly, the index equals 4.4 A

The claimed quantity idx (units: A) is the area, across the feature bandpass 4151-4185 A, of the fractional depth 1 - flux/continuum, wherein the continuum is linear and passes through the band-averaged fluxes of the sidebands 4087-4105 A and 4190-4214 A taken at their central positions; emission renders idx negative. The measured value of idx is -4.8 A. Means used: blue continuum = 1.55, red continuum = 2.41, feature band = 2.43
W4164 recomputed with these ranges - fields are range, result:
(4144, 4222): 2.45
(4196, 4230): 2.4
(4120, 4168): 2.39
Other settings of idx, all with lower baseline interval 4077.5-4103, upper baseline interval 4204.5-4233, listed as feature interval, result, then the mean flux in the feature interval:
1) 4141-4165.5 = -4.6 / 2.52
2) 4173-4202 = -1.9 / 2.4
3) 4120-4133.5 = -1.8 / 2.29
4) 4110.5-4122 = 1.9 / 1.66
